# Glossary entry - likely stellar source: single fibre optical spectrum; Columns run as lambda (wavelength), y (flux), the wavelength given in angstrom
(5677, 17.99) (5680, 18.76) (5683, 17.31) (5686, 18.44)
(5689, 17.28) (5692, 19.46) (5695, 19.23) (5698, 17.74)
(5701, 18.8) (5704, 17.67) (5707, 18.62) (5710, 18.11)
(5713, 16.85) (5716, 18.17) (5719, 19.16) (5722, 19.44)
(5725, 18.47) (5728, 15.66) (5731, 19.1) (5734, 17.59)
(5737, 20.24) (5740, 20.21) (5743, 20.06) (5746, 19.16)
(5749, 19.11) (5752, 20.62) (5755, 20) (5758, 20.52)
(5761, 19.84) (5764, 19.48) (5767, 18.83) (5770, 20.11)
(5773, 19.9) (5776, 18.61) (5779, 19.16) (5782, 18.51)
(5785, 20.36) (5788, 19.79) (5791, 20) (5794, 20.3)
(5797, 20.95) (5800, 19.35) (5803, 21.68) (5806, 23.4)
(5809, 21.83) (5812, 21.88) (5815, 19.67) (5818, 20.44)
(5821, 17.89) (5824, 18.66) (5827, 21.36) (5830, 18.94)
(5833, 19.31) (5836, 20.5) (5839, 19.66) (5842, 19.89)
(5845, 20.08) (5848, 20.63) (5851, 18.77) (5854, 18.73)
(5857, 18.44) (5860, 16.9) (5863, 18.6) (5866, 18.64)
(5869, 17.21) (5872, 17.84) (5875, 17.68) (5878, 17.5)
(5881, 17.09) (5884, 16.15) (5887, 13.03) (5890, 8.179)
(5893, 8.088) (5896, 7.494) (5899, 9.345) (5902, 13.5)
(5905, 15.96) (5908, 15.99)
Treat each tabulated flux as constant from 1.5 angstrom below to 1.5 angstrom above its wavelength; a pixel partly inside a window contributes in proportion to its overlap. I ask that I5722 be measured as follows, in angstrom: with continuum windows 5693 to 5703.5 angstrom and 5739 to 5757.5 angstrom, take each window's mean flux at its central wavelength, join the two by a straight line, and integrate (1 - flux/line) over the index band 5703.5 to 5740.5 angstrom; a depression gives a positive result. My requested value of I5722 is 1.6 angstrom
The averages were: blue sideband 18.5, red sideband 19.9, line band 18.4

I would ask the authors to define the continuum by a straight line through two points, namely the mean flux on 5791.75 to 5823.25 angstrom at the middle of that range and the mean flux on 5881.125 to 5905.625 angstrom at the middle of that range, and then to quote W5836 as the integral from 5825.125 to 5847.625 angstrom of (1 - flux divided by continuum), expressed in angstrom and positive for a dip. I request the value -3.0 angstrom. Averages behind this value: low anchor 20.7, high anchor 11.6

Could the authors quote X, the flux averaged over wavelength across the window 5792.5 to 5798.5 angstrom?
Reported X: 20.6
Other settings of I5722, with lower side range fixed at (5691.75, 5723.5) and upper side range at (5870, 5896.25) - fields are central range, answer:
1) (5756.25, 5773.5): -2.8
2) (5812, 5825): -3.2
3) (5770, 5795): -4.6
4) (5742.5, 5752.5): -1.3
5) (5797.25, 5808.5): -3.8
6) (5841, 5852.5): -3.8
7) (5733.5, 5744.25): -1.2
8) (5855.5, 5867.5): -2.9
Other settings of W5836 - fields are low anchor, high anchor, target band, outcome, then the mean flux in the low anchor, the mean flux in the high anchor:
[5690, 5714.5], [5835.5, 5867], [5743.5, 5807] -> -4.26 angstrom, 18.3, 19.1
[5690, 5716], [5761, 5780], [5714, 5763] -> -0.82 angstrom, 18.3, 19.4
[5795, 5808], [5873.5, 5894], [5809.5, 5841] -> -1.11 angstrom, 21.3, 14.1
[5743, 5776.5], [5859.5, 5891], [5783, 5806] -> -2.24 angstrom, 19.7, 16.4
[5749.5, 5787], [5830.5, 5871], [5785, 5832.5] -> -2.57 angstrom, 19.6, 19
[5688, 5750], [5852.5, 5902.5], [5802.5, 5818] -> -4.74 angstrom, 18.6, 15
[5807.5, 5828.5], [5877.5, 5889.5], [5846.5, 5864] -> -1.33 angstrom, 20.2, 15.2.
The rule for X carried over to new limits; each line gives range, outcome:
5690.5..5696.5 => 19.3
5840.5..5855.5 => 19.6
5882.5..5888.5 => 14.6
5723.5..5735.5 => 17.7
